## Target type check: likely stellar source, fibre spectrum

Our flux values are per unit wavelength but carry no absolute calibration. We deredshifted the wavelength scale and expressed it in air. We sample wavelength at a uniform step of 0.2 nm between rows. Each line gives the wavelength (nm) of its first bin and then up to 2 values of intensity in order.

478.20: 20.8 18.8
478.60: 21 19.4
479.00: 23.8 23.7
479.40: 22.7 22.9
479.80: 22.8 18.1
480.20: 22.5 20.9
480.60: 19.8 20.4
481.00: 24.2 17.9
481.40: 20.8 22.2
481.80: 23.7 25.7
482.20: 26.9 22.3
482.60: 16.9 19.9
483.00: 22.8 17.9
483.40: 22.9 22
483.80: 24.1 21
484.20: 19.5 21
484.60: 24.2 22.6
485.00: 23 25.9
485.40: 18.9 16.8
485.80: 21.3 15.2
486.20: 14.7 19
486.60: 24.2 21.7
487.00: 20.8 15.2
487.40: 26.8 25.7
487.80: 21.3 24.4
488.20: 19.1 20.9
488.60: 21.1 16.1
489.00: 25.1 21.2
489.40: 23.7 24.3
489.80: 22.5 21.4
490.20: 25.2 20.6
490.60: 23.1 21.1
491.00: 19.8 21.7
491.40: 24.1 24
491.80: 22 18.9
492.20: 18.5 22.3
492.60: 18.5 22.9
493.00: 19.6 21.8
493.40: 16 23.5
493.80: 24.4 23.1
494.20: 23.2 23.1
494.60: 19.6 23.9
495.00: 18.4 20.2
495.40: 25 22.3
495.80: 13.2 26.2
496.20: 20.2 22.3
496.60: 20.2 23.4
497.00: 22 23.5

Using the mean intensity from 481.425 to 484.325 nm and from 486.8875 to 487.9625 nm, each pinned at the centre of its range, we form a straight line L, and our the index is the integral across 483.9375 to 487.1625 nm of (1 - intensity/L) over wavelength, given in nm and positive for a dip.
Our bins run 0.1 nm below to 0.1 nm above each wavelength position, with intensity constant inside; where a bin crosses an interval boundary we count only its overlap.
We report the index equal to 0.224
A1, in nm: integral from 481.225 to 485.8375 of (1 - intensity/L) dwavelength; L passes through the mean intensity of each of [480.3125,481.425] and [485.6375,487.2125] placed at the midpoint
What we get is -0.43 nm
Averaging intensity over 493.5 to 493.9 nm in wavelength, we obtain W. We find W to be 23.9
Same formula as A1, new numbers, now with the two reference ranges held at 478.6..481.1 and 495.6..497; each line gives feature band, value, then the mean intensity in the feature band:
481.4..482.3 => -0.106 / 24.2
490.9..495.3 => -0.026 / 21.3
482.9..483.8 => -0.004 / 21.7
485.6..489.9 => 0.074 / 21.1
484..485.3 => -0.062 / 22.6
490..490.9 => -0.045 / 22.4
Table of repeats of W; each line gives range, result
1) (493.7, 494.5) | 23.4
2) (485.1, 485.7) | 20.5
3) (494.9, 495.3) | 19.3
